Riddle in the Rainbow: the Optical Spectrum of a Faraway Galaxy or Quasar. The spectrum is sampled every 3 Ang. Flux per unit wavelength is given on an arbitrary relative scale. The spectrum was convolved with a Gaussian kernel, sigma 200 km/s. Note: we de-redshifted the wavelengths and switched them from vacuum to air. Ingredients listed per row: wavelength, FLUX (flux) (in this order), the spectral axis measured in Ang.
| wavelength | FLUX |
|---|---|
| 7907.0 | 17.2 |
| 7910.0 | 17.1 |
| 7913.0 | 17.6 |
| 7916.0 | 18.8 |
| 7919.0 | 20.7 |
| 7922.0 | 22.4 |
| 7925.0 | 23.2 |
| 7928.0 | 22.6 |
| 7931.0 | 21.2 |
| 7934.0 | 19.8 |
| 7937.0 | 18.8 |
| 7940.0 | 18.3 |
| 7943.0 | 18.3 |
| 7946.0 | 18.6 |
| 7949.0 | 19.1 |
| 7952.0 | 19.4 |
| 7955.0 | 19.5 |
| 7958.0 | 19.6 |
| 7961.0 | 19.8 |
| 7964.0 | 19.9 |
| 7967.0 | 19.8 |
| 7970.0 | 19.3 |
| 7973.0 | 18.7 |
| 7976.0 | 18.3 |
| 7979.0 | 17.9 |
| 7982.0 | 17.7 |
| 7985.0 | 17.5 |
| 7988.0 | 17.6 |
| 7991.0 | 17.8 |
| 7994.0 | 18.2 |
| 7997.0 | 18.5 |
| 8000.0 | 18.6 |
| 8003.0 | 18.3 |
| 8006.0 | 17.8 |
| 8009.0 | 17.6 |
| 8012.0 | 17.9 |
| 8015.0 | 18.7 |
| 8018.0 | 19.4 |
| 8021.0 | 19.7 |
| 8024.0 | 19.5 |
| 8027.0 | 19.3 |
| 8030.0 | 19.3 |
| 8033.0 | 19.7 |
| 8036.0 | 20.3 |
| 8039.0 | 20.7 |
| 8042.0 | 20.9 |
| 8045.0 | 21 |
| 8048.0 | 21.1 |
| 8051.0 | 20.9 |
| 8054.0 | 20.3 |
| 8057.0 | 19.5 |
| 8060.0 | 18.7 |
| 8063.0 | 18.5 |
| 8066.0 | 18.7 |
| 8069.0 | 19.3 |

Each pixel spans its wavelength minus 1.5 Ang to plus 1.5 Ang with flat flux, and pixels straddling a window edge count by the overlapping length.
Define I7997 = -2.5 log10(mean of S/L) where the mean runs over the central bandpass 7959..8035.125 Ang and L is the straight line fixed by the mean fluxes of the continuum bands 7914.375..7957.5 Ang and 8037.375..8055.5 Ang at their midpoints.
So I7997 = 0.10 mag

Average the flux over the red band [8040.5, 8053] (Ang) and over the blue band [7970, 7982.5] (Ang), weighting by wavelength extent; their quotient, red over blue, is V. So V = 1.14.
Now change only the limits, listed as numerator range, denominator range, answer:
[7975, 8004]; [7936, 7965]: 0.94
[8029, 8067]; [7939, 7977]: 1.04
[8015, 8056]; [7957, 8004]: 1.08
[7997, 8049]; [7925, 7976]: 0.99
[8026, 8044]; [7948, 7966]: 1.03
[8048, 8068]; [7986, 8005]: 1.08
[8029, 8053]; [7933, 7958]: 1.08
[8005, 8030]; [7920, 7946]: 0.92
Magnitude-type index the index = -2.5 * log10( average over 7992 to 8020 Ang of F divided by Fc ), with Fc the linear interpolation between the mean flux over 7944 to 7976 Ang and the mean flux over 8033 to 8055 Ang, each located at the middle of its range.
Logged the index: 0.10 mag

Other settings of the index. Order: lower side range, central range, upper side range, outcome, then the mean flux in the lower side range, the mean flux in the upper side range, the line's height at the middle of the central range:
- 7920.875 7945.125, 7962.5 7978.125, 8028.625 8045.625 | 0.07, 20.5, 20.3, 20.4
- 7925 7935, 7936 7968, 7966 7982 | 0.05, 21.6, 18.7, 20.1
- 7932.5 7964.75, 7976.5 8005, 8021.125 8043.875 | 0.09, 19.2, 20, 19.6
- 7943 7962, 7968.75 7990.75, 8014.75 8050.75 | 0.08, 19.2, 20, 19.5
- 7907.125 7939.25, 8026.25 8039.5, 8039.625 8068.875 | 0.01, 20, 19.9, 20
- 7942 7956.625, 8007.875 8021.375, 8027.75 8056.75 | 0.08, 19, 20.4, 20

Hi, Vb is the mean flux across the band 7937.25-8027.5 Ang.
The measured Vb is 18.7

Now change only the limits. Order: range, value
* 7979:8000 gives 17.9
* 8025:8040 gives 19.8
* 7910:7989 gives 19.4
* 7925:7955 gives 19.7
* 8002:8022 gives 18.5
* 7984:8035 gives 18.6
